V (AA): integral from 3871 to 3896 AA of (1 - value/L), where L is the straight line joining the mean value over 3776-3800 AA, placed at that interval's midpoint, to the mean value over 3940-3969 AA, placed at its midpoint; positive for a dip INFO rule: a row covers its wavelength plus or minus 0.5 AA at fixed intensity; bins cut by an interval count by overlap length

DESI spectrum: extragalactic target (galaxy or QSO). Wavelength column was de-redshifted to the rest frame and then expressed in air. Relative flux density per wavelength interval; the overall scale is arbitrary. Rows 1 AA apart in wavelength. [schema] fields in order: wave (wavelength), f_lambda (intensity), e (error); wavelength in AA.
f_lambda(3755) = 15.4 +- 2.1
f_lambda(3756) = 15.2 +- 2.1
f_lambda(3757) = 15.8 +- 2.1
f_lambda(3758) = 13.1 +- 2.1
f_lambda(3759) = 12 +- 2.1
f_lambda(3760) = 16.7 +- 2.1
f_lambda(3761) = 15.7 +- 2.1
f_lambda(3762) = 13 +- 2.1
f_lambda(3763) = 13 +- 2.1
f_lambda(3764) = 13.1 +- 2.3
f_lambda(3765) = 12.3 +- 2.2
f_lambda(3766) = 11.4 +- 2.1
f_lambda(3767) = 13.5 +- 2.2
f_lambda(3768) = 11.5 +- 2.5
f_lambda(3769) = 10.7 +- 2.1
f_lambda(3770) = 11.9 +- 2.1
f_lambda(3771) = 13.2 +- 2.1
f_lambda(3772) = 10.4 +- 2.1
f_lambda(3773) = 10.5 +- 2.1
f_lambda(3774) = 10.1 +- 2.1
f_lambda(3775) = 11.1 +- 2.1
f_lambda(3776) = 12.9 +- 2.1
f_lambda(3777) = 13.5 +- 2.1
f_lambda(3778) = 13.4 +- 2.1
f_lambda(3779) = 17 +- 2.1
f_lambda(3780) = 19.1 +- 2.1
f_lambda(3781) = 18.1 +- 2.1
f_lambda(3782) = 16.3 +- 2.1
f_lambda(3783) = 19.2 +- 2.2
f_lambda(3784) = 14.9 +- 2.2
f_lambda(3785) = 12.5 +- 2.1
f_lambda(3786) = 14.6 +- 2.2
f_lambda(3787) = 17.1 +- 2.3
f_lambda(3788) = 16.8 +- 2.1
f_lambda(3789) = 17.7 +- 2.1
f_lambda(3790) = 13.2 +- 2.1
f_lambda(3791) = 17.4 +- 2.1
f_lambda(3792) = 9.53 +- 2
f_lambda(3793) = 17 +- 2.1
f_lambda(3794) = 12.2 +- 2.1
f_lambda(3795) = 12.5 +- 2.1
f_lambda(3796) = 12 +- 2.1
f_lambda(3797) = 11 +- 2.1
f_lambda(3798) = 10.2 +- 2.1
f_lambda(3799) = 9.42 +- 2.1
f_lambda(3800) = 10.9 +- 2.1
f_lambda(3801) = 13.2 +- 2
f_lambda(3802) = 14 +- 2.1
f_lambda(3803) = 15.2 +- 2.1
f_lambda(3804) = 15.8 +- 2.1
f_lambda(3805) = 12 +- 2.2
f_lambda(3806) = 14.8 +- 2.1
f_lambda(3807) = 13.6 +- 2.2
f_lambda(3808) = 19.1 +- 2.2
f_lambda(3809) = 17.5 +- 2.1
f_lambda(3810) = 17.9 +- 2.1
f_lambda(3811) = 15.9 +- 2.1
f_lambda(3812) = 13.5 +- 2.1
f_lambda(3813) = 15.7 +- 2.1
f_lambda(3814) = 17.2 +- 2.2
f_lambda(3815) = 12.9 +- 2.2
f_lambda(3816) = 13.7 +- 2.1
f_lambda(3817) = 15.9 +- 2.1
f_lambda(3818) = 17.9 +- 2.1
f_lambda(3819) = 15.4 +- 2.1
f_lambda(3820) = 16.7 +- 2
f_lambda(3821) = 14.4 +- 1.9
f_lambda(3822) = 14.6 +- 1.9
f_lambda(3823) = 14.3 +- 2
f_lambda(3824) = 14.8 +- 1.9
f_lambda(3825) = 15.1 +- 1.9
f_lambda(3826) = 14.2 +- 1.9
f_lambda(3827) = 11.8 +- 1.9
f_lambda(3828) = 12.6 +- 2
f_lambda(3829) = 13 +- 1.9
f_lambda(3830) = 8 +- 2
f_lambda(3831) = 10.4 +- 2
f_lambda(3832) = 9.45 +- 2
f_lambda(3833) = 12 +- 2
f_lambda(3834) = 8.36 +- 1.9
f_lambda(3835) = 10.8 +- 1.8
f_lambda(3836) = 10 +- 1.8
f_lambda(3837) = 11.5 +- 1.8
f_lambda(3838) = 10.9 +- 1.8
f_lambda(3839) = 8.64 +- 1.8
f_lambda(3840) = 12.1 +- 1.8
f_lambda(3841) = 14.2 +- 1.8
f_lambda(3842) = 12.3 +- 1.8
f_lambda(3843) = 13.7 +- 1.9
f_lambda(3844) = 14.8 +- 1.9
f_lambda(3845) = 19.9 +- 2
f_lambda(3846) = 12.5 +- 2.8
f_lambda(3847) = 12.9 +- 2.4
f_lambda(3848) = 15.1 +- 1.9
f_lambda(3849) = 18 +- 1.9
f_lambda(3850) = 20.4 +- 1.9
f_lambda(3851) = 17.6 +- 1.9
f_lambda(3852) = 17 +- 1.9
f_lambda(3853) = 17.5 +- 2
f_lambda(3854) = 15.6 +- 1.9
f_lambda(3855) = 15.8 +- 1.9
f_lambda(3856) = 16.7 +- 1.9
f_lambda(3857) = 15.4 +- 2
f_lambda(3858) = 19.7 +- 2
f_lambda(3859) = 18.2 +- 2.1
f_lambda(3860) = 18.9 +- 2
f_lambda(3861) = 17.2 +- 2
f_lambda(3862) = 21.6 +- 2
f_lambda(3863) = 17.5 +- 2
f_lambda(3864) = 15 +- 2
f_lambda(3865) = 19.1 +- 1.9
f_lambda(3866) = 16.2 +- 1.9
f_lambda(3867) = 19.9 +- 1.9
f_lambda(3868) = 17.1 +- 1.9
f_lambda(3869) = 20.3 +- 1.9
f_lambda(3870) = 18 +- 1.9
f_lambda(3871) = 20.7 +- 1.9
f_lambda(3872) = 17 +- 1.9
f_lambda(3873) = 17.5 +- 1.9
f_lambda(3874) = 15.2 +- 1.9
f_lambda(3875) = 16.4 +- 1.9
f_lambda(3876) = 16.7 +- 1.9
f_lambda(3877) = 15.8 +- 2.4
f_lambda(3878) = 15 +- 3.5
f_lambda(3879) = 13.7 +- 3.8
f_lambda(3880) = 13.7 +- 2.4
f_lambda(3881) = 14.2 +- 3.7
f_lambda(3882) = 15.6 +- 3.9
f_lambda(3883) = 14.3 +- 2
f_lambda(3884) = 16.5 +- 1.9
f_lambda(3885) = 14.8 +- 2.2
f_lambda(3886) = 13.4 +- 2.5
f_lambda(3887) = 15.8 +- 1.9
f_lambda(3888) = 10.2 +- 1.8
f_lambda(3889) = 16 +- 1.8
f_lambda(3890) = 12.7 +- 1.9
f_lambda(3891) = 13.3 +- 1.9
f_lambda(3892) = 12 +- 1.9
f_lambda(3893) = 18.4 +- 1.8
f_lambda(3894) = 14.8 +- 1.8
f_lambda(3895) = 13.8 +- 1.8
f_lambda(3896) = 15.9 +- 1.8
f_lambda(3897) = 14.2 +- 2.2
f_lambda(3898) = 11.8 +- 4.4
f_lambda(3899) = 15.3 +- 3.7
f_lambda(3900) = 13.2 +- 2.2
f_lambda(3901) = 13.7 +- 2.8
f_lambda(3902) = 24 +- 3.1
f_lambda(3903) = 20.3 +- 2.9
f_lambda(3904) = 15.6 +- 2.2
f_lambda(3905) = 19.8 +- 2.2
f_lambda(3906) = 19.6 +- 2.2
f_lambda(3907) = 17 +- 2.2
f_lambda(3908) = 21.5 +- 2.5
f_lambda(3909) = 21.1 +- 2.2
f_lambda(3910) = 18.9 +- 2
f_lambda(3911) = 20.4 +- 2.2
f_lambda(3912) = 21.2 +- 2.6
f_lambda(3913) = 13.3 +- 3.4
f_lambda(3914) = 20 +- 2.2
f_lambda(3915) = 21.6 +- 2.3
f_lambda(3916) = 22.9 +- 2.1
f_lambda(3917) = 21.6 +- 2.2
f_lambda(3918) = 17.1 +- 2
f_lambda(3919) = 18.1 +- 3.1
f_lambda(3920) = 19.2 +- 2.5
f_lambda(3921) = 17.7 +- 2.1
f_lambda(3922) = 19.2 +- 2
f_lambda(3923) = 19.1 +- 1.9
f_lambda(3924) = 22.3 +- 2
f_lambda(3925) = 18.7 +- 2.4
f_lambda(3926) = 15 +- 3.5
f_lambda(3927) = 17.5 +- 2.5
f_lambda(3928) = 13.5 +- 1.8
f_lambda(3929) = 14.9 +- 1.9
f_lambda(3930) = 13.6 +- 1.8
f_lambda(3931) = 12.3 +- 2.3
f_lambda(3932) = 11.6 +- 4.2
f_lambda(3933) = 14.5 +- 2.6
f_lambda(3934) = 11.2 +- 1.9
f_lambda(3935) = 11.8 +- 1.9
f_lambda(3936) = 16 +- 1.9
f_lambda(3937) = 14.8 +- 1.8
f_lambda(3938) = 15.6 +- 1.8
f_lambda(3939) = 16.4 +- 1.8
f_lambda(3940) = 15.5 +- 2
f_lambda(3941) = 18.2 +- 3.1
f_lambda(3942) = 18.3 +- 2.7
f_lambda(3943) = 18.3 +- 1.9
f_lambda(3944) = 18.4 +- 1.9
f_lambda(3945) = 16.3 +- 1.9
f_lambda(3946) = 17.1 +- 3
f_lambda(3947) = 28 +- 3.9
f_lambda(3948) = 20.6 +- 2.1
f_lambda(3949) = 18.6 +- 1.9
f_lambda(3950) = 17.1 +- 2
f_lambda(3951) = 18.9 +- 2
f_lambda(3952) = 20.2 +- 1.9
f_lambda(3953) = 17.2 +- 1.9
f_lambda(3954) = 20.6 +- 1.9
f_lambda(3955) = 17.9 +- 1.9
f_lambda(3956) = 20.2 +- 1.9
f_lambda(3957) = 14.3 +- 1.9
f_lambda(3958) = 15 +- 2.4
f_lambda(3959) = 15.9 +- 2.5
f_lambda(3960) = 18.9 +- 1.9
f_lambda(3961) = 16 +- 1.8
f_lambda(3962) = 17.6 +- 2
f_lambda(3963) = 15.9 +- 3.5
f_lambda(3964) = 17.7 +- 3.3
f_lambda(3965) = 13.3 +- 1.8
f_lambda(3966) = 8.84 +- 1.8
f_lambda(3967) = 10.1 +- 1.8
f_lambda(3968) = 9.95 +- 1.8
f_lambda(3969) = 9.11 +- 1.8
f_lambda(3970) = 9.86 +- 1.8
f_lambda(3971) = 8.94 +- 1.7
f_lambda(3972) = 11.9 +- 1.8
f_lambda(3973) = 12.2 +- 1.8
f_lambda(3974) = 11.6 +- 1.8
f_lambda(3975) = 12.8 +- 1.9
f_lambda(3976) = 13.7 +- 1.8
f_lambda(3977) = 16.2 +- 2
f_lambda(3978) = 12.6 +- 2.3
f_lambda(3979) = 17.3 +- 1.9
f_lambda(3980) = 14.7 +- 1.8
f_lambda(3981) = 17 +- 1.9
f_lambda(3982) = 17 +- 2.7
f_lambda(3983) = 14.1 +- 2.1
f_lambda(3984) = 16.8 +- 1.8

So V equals 1.4 AA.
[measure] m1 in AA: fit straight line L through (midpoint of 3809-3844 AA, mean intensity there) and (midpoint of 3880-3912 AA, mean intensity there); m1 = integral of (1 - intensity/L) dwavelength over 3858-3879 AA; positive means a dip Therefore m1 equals -3.7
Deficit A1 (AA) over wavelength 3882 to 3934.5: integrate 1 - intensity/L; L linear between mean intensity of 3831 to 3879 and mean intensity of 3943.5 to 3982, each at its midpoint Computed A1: -3.4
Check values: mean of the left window 15.6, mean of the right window 15.6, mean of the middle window 16.6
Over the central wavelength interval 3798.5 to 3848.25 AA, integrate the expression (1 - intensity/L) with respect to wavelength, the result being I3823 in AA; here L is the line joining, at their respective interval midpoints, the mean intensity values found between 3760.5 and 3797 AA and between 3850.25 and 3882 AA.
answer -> 5.92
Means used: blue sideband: 13.8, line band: 13.6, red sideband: 17.1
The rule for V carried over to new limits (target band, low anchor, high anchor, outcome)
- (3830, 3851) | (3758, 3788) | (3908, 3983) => 2.7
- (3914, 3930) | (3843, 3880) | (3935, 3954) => -0.7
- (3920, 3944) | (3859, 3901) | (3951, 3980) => -1.5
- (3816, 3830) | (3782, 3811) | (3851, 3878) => 1.1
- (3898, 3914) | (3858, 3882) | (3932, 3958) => -0.9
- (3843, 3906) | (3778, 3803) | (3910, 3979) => -3.5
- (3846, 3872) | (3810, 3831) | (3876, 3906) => -4.8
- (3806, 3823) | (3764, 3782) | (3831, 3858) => -2.6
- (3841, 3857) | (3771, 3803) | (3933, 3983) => -1.6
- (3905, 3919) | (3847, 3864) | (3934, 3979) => -2.8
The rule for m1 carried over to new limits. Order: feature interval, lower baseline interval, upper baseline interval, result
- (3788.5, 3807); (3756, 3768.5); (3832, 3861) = 1.0 AA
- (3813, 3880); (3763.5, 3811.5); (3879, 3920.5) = 1.0 AA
